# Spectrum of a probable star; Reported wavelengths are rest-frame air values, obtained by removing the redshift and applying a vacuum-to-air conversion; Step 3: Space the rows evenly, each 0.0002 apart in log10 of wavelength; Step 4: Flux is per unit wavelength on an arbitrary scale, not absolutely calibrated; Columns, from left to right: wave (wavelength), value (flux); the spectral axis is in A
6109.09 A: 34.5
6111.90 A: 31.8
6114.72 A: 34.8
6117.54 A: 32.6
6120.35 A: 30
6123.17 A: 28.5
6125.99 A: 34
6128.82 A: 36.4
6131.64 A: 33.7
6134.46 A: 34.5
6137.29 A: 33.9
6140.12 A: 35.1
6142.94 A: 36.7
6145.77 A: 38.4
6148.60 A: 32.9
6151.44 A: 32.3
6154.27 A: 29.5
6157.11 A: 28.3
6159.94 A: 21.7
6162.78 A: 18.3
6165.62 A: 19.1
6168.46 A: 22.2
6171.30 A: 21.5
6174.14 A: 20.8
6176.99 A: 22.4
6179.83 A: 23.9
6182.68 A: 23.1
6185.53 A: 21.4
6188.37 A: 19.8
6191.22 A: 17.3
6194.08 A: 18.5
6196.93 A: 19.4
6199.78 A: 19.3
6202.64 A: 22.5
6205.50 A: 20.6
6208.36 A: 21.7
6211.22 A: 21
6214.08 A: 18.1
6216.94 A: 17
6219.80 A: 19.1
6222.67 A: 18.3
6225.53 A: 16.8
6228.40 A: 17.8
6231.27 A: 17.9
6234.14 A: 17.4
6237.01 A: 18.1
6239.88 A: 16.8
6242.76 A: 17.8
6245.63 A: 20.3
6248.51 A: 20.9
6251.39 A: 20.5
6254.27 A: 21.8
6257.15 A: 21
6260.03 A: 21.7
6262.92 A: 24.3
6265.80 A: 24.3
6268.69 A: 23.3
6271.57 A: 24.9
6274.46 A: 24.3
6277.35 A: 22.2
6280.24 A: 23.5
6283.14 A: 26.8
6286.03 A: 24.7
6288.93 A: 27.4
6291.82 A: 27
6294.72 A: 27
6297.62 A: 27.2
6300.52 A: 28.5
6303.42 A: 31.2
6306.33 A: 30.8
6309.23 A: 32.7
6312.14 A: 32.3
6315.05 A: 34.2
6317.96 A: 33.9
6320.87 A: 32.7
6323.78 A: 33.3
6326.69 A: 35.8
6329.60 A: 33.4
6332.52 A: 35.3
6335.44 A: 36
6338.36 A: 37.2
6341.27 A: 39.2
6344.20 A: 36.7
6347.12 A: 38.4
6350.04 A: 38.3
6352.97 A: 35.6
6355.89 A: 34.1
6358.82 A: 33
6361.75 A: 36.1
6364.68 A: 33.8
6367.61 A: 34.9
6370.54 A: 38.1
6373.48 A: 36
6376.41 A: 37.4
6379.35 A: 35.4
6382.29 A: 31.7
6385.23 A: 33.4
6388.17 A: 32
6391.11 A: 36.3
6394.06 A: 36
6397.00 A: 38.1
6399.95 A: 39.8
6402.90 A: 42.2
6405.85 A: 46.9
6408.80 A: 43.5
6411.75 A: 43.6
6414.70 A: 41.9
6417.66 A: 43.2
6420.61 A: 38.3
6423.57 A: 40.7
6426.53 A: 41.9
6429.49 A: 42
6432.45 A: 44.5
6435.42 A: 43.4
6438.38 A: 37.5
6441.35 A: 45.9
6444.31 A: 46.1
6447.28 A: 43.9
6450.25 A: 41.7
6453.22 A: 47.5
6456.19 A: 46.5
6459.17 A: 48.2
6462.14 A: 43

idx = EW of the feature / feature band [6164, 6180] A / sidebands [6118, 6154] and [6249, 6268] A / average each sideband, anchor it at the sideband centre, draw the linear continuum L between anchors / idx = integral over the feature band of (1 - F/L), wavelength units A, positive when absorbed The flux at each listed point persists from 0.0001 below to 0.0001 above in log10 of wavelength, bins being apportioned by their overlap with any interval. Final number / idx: 4.68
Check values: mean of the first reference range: 33.7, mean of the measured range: 21.4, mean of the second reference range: 22.2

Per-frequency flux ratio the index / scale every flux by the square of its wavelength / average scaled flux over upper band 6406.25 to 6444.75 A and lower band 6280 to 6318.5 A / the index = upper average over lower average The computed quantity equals 1.52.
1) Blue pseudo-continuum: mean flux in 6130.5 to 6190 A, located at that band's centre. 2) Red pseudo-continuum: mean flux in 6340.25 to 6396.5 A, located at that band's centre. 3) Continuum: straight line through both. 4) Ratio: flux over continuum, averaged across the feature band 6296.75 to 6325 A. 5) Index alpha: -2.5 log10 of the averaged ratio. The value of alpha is 0.050 mag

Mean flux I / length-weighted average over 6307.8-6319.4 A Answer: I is 33.3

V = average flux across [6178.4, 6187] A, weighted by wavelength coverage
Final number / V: 22.8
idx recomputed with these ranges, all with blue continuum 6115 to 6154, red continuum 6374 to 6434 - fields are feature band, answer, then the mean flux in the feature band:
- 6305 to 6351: 3.41 A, 35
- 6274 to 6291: 5.49 A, 24.9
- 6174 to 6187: 4.57 A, 22.5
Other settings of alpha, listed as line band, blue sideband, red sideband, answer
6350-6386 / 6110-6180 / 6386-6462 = 0.13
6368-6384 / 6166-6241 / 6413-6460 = 0.04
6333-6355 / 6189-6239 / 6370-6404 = -0.17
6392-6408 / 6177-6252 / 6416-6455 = -0.04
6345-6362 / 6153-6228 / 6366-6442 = -0.03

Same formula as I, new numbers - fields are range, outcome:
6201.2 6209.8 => 21.6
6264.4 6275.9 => 24.2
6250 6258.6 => 21.1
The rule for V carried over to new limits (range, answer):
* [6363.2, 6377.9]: 36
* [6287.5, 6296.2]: 27.1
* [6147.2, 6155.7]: 31.5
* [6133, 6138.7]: 34.2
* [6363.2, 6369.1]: 34.4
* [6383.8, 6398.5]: 35.2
